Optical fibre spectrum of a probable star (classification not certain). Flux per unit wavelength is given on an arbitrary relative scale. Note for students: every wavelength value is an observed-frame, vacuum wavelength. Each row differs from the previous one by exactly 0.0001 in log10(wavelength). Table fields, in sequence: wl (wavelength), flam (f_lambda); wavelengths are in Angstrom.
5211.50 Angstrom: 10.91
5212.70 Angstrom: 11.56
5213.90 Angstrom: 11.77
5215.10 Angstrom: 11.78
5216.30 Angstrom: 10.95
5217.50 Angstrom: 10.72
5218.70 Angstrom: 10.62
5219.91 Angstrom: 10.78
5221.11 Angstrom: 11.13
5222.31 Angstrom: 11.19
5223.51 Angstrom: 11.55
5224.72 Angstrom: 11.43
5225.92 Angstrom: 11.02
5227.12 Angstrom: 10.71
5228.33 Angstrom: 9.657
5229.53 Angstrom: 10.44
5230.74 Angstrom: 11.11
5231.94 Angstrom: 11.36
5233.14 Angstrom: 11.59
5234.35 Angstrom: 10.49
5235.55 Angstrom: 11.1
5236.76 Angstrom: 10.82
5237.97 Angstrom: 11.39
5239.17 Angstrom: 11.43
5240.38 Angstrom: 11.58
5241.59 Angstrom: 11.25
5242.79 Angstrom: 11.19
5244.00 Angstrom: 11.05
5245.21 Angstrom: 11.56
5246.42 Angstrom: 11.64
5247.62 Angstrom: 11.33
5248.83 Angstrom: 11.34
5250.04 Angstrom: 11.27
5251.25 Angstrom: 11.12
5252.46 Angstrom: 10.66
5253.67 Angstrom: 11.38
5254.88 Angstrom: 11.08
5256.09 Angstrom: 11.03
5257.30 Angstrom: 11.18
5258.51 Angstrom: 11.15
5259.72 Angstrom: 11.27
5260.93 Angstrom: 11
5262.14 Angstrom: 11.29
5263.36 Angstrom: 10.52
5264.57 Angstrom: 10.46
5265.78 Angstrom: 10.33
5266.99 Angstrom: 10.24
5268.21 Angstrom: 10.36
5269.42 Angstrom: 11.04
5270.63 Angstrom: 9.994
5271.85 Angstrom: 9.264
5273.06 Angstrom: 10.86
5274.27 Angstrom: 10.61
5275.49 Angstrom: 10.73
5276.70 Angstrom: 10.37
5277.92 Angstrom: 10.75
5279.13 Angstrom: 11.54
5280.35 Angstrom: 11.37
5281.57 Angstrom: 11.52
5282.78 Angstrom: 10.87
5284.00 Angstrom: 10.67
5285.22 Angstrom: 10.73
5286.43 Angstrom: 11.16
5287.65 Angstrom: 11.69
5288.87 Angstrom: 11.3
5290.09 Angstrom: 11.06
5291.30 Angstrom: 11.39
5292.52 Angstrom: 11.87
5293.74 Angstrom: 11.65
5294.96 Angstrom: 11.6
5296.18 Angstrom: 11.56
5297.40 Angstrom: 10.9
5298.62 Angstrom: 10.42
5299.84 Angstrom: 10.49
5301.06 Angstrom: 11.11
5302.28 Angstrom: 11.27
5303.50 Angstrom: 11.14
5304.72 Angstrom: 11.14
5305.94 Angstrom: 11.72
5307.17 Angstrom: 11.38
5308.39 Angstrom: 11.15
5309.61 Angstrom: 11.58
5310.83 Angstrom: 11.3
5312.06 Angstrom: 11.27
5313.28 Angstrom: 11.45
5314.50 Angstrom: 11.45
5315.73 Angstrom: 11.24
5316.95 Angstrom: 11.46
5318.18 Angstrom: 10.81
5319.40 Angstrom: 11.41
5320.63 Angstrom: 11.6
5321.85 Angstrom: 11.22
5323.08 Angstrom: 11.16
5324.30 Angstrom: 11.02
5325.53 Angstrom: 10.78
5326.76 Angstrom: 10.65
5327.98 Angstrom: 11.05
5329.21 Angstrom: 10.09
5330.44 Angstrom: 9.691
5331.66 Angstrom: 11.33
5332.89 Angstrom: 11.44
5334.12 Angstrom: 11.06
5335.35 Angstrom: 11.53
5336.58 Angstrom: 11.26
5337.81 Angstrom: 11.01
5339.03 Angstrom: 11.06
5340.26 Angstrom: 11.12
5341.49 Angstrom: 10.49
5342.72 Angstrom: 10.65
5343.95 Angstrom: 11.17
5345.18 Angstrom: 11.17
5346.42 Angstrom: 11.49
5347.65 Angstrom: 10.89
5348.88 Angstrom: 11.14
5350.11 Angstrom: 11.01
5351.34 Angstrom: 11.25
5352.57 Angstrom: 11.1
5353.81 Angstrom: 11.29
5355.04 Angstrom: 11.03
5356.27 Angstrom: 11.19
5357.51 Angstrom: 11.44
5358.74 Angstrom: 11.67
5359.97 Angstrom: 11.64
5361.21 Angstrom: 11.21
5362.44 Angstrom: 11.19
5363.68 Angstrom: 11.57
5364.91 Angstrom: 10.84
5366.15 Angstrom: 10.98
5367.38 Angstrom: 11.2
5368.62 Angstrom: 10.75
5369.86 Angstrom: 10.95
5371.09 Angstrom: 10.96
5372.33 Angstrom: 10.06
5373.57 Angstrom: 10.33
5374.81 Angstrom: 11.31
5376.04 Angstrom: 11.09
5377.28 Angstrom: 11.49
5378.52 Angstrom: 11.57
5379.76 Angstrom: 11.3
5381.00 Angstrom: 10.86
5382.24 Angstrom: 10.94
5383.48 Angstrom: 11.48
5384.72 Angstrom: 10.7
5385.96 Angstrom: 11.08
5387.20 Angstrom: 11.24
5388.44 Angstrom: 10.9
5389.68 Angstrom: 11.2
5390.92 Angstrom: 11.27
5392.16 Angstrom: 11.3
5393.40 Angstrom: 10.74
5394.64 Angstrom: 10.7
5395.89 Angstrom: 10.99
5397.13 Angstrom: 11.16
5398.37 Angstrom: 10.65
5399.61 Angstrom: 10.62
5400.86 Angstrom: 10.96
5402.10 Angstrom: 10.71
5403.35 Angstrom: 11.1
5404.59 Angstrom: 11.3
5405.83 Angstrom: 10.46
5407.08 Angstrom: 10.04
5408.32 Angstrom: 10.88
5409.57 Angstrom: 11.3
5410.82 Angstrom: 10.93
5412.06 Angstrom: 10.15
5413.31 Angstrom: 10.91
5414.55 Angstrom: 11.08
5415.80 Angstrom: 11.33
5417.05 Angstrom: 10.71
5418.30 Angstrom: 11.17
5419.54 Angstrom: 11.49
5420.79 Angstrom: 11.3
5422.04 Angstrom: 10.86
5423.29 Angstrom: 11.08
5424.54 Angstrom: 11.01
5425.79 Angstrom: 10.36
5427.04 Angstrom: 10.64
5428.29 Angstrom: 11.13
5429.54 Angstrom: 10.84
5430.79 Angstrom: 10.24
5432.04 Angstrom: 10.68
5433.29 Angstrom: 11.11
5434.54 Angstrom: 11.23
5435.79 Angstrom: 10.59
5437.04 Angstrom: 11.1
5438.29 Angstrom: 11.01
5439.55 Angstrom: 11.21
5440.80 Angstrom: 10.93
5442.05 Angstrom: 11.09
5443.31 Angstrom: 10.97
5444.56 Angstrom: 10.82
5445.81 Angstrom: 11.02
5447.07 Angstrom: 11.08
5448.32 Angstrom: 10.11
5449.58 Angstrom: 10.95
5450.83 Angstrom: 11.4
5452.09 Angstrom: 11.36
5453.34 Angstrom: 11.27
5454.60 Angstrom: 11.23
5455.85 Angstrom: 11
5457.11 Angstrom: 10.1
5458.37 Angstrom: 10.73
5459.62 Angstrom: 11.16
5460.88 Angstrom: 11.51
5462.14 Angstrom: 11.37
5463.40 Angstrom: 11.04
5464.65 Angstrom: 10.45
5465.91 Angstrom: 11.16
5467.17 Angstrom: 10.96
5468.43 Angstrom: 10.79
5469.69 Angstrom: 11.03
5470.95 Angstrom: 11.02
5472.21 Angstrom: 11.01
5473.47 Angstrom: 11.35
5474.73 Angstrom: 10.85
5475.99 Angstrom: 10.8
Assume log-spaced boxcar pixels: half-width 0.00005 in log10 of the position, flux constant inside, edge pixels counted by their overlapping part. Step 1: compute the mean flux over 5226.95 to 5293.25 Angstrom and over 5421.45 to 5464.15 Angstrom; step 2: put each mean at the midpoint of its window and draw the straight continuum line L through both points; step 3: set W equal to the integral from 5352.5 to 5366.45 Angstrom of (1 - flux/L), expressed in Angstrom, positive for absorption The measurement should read -0.4 Angstrom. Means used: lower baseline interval 11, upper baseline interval 10.9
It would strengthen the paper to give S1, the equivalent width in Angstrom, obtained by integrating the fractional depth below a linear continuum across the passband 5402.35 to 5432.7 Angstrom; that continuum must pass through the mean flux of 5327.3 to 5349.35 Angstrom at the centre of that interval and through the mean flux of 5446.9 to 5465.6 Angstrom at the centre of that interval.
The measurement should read 0.31 Angstrom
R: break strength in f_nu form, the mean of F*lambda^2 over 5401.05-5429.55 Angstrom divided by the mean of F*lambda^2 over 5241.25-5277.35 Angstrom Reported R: 1.06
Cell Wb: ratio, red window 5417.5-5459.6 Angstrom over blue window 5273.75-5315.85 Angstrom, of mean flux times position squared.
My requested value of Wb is 1.0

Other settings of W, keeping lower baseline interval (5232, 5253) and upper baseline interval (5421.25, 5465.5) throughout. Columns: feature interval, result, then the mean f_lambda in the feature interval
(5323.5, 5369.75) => 0.0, 11.1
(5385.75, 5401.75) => 0.0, 11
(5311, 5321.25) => -0.2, 11.3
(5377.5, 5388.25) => -0.1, 11.1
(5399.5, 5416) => 0.2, 10.8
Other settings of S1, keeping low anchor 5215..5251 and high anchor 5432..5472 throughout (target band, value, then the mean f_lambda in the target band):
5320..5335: 0.2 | 10.9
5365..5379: 0.1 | 11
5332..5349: -0.1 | 11.1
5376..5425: 0.1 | 11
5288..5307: -0.3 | 11.2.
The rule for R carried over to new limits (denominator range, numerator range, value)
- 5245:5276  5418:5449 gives 1.07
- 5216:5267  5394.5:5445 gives 1.06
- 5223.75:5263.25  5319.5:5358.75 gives 1.03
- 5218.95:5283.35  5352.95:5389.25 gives 1.06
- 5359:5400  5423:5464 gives 1.01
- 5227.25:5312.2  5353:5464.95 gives 1.05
